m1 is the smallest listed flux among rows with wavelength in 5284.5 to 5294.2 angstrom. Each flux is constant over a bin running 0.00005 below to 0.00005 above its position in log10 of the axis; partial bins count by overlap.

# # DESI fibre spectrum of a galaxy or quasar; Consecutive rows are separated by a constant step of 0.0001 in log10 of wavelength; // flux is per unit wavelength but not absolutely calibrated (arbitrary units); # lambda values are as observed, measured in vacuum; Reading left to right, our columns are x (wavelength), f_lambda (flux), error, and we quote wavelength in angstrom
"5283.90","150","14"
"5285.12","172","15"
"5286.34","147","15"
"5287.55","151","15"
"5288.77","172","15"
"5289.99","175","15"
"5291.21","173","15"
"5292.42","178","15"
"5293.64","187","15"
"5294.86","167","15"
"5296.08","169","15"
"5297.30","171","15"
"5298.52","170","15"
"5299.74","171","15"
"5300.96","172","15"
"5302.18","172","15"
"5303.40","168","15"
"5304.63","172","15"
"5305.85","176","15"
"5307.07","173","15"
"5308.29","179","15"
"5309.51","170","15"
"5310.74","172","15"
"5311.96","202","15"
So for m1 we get 147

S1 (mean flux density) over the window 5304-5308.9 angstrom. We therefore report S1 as 175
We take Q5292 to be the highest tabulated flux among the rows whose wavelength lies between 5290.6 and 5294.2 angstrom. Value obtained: 187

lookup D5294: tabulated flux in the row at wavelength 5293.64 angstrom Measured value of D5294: 187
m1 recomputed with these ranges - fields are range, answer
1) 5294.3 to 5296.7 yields 167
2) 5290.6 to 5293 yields 173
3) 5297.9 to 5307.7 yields 168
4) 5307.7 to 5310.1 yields 170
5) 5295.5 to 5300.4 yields 169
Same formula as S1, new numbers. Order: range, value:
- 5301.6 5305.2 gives 170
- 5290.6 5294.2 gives 180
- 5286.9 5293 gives 170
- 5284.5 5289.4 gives 160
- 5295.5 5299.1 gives 170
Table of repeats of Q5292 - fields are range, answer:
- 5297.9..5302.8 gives 172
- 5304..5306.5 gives 176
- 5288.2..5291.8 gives 175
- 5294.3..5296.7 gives 169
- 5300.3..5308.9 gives 179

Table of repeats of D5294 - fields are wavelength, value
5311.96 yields 202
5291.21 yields 173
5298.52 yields 170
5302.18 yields 172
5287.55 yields 151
